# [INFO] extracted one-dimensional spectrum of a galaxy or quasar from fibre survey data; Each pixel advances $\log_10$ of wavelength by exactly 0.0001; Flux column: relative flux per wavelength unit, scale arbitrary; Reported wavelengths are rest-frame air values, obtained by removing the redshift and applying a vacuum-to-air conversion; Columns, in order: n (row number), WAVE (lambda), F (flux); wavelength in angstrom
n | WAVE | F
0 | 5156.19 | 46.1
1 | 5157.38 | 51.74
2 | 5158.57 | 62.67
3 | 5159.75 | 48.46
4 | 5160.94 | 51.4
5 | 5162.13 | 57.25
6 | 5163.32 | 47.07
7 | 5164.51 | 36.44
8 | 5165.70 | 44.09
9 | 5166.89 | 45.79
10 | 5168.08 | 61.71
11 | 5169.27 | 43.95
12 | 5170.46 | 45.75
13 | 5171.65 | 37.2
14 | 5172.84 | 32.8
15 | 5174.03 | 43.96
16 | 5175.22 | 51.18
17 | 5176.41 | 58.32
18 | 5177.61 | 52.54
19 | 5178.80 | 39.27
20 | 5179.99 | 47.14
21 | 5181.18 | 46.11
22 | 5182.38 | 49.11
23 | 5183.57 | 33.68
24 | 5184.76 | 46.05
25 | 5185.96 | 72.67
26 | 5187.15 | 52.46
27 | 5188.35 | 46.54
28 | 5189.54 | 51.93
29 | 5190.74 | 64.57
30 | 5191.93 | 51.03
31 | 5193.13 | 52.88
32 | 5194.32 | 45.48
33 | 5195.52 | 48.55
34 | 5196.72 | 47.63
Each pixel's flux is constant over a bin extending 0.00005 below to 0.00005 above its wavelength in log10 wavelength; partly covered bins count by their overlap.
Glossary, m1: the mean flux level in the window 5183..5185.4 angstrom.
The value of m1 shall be 40.4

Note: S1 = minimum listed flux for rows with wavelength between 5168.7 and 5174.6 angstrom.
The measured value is 32.8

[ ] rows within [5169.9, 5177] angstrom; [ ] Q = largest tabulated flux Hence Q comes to 58.32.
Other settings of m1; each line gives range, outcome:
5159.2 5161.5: 49.9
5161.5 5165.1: 46.9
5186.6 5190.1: 50.3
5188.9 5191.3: 57.9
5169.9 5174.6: 39.9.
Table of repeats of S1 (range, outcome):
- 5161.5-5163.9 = 47.07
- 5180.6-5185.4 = 33.68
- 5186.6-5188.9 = 46.54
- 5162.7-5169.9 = 36.44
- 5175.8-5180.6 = 39.27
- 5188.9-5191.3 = 51.93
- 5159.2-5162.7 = 48.46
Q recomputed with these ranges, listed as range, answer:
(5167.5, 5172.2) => 61.71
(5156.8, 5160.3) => 62.67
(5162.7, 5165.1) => 47.07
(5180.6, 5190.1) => 72.67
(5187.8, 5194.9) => 64.57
